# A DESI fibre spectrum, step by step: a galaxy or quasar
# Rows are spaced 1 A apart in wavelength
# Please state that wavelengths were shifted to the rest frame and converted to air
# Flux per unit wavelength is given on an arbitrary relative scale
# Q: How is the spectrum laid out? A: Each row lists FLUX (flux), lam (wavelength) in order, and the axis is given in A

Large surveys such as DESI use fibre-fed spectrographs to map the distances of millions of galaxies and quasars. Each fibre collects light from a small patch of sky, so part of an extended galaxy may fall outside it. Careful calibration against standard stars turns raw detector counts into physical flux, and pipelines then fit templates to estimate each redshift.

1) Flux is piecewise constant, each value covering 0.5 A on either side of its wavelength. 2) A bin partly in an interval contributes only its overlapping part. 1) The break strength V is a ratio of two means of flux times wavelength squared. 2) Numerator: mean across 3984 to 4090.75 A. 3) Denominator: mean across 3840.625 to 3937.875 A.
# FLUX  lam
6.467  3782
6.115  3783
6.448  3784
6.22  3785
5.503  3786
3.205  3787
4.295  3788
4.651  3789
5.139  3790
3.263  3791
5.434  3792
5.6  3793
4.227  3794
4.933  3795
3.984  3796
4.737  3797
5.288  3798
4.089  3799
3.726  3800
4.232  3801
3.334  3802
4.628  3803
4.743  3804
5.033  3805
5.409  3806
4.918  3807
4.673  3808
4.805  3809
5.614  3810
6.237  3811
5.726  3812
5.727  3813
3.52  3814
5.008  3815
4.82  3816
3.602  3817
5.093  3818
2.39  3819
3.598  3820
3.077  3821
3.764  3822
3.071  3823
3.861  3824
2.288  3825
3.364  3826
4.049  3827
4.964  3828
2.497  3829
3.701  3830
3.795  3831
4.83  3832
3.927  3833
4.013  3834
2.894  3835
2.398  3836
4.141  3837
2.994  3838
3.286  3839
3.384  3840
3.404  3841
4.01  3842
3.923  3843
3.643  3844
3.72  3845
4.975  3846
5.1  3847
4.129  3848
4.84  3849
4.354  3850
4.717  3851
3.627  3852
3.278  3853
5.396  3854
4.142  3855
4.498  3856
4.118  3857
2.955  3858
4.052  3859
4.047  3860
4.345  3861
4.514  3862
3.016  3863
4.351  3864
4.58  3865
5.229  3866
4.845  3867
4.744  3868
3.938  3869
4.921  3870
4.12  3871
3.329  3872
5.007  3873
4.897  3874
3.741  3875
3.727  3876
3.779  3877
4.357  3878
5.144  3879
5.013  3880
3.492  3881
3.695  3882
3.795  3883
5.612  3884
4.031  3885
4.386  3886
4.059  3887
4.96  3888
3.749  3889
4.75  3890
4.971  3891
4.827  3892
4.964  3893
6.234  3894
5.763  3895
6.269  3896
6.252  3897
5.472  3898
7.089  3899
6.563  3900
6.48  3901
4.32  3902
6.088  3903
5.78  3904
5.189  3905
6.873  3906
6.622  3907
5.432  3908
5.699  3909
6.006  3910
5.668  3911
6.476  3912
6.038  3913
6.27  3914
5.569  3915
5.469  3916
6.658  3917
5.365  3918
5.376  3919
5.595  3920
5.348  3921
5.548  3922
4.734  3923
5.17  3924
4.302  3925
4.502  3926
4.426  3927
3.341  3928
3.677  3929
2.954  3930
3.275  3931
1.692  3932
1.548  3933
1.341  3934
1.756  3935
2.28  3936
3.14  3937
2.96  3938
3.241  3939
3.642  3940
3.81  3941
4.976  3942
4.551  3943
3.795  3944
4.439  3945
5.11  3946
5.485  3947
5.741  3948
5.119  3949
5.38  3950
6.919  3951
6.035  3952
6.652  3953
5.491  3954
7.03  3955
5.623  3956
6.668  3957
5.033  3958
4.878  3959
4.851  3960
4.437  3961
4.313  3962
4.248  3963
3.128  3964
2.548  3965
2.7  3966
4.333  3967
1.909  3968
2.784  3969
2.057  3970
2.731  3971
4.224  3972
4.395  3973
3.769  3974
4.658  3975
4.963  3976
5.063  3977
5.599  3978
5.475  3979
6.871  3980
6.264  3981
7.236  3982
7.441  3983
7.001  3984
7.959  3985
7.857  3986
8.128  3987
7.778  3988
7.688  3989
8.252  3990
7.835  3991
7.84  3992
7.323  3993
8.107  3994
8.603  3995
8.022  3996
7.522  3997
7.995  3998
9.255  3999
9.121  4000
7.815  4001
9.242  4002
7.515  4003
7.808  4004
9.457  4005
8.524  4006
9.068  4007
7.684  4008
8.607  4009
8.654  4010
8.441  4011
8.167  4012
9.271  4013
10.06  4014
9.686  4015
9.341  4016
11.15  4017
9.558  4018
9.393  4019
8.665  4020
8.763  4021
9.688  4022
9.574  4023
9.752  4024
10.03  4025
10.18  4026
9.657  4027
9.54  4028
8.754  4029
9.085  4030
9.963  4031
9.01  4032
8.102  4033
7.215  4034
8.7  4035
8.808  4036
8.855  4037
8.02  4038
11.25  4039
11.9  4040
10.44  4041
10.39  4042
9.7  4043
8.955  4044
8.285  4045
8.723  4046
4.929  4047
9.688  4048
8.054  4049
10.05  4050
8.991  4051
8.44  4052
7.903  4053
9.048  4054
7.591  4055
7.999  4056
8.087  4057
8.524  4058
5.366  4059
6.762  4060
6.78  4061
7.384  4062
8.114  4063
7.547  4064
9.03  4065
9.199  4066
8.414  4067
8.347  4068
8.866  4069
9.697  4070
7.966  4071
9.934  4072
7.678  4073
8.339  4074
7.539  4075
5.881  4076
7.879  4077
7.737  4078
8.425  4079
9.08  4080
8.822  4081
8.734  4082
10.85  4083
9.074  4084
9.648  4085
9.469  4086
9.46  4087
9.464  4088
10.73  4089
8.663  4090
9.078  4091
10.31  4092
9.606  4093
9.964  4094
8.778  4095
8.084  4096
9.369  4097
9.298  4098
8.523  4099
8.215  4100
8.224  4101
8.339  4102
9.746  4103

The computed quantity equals 2.0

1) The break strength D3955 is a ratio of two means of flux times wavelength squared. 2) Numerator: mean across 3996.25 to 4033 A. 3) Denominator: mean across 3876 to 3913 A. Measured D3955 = 1.82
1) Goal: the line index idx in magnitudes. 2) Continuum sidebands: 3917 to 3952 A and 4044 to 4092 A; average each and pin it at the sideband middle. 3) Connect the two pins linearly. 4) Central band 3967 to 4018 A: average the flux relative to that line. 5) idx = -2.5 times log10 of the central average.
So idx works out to -0.18 mag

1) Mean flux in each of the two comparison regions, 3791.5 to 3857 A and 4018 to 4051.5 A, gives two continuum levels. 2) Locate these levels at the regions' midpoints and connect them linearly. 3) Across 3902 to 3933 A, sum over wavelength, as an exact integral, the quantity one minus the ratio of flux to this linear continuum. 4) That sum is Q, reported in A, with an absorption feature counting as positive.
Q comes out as 6.17 A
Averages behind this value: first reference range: 4.2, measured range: 5.1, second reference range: 9.19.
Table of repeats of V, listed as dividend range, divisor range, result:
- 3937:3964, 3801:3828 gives 1.23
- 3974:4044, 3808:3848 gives 2.33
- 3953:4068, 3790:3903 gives 1.88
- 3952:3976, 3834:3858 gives 1.17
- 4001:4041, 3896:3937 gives 1.95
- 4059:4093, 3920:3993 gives 1.88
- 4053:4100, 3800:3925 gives 2.07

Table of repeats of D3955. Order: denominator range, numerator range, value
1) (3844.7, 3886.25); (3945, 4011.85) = 1.56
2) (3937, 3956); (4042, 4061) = 1.73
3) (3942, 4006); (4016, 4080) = 1.50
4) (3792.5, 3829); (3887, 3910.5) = 1.35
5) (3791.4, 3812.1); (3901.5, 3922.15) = 1.28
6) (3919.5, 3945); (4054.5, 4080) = 2.32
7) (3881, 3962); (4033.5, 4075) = 1.85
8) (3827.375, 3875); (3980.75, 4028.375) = 2.28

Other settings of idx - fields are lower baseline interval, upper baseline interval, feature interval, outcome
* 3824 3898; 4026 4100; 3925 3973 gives 0.46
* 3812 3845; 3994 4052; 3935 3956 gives 0.42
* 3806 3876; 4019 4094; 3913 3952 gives 0.36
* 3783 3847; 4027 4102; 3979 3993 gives -0.02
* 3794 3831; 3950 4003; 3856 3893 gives 0.15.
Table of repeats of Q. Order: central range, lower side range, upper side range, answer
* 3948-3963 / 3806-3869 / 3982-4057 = 3.3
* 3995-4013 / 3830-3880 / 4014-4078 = -1.6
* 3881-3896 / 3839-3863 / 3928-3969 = -2.2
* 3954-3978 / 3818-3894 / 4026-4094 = 8.5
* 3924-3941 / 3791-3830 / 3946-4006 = 7.7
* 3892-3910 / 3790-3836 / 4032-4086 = -0.4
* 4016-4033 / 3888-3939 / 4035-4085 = -4.1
